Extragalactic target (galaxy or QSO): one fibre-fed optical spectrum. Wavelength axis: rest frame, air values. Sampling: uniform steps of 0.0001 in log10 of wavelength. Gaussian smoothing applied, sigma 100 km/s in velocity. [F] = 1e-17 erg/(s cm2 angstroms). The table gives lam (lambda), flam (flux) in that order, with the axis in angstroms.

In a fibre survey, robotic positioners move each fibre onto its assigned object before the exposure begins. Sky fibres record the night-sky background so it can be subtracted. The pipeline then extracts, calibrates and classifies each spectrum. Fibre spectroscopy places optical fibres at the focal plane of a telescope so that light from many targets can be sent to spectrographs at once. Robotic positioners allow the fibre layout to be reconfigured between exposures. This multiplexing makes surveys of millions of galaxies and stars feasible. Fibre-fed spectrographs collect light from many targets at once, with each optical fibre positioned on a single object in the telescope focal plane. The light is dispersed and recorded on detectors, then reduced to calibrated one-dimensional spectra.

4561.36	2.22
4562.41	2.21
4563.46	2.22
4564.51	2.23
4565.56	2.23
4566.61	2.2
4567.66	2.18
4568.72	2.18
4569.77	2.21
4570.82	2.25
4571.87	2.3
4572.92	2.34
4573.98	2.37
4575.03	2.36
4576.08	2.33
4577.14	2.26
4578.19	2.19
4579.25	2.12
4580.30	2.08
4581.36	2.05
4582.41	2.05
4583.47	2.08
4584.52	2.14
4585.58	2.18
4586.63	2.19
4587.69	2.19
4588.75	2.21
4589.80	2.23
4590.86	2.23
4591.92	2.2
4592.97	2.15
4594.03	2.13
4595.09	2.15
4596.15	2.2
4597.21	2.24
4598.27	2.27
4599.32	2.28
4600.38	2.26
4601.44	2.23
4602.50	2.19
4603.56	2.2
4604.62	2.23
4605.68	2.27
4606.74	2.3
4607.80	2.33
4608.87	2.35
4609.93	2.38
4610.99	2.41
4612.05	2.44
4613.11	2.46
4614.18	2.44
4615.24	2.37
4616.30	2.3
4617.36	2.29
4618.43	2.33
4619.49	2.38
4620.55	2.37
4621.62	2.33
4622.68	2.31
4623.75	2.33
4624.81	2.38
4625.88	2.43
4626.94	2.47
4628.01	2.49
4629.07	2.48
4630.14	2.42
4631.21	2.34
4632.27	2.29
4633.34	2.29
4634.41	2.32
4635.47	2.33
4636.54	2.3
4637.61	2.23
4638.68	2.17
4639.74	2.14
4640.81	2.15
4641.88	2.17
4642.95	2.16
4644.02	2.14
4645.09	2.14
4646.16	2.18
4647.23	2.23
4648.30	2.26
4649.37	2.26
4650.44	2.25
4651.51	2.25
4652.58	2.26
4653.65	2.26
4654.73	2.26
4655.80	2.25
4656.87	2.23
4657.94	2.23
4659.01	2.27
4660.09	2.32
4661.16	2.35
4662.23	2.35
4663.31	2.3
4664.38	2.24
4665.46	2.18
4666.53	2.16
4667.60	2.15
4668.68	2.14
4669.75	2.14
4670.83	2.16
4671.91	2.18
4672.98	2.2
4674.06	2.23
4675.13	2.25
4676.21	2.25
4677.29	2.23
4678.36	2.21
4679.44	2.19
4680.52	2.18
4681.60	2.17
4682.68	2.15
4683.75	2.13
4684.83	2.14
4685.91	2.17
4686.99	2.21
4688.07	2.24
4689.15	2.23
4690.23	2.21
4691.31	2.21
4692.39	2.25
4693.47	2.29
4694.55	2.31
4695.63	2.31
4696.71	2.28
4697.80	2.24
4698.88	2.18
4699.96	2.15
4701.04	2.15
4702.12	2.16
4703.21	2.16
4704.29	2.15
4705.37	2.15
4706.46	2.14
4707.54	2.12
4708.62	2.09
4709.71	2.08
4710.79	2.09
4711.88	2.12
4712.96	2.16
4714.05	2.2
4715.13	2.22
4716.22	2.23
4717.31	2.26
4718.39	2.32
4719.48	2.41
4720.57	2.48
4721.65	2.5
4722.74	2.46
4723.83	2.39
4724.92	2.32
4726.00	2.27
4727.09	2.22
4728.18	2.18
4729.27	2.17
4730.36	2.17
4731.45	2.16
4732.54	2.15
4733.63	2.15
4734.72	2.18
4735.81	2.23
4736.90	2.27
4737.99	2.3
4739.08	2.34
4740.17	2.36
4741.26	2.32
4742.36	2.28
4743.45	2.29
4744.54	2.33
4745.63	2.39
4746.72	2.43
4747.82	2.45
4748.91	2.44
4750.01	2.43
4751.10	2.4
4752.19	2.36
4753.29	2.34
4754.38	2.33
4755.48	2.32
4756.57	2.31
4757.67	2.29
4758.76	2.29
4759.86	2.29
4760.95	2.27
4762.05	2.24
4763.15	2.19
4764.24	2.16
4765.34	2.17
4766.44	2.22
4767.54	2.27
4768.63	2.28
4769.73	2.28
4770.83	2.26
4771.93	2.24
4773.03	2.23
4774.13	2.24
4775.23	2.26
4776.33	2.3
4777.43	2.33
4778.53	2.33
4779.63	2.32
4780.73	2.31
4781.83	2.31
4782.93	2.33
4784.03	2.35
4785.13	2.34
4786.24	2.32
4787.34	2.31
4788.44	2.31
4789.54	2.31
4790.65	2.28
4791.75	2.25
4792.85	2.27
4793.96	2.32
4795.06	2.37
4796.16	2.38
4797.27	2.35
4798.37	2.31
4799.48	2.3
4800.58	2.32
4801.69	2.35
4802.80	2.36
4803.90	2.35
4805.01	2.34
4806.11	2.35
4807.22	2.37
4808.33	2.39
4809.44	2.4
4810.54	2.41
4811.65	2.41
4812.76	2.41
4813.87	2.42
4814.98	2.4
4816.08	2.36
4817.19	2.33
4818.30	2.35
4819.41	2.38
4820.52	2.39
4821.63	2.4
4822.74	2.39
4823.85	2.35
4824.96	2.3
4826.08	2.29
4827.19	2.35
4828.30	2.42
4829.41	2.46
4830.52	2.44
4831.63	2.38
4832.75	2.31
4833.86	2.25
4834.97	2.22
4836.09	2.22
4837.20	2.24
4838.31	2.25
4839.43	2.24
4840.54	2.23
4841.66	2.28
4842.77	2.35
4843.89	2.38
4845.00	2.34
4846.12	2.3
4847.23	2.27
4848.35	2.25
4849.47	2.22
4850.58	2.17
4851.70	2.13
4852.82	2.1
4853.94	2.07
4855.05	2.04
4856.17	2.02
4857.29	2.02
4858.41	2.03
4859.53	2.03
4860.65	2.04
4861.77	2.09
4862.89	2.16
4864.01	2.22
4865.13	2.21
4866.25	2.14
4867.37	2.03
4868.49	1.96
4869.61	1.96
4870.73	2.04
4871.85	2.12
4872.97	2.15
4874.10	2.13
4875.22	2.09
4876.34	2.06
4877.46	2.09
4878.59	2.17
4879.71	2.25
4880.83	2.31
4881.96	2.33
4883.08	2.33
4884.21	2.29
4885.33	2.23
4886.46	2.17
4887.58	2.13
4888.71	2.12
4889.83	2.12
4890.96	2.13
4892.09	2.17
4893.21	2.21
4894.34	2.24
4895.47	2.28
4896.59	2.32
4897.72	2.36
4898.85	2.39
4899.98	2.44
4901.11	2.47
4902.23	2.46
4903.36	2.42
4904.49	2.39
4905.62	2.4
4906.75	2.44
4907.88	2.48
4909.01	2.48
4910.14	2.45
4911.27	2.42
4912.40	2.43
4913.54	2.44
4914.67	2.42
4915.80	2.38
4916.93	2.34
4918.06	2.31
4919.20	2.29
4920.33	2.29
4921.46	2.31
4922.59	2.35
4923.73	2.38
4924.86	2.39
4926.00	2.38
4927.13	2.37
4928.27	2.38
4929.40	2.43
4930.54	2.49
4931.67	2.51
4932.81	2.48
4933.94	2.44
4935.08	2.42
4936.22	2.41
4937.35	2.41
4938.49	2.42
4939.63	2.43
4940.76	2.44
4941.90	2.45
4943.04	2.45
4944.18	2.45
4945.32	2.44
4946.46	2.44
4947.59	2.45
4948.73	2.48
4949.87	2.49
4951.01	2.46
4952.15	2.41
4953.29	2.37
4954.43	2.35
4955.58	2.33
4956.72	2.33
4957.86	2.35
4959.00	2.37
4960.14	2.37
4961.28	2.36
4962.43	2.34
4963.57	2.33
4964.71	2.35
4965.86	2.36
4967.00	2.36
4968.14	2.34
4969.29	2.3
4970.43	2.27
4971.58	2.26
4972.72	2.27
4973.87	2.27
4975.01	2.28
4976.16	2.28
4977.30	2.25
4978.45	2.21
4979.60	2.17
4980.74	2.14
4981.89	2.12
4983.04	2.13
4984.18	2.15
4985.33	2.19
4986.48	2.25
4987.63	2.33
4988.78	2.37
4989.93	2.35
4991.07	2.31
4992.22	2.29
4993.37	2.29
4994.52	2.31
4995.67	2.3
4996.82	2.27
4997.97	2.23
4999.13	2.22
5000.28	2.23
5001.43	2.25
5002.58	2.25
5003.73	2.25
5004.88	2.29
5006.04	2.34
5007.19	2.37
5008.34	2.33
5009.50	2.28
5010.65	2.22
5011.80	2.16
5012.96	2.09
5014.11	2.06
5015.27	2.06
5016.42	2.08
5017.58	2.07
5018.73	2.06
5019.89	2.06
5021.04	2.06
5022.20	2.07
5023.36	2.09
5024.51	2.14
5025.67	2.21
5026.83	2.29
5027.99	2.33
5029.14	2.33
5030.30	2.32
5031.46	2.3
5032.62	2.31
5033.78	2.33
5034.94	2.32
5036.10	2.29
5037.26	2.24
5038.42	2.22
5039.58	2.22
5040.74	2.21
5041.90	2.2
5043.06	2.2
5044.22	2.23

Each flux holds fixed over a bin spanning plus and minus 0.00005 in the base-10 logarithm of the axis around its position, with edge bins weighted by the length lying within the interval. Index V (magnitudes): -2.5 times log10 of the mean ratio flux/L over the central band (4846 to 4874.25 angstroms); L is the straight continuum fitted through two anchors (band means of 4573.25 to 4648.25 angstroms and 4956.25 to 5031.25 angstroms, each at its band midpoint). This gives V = 0.072 mag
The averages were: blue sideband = 2.27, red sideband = 2.25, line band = 2.11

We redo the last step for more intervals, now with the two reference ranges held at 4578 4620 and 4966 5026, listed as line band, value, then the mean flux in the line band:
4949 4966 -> -0.07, 2.37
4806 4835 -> -0.07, 2.37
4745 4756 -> -0.07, 2.39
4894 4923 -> -0.07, 2.39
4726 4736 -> 0.03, 2.18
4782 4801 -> -0.04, 2.32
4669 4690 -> 0.02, 2.19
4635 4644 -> 0.02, 2.2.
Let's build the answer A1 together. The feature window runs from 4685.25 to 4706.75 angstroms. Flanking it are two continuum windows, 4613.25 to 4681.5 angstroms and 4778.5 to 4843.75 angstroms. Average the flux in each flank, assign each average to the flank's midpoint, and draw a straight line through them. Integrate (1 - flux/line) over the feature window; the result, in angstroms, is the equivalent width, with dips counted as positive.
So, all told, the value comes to 0.7 angstroms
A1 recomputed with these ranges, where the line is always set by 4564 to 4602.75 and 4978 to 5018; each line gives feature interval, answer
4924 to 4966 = -3.5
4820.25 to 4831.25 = -0.8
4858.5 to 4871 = 0.8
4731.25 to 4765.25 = -1.3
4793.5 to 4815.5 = -1.5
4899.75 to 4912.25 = -1.2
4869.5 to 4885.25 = 0.3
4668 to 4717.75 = 0.5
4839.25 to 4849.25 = -0.3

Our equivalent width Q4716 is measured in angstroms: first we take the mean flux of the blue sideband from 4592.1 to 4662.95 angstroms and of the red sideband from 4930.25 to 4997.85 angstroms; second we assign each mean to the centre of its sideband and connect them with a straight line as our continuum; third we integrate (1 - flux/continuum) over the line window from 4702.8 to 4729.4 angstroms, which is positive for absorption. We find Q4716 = 0.7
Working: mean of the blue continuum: 2.29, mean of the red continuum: 2.34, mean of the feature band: 2.24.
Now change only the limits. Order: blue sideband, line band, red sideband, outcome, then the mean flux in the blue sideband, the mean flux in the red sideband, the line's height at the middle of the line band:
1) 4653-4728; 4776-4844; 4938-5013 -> -2.2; 2.23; 2.31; 2.26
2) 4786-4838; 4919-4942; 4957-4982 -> -1.0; 2.34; 2.29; 2.31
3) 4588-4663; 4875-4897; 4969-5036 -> 0.4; 2.28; 2.23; 2.25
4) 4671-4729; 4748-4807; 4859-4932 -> -1.7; 2.22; 2.27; 2.24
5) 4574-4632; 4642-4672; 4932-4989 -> 0.8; 2.28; 2.34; 2.29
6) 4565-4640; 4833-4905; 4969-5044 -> 1.4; 2.27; 2.23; 2.24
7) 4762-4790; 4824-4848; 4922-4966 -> 0.1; 2.28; 2.41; 2.32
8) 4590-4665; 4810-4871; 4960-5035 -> 0.4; 2.28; 2.24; 2.26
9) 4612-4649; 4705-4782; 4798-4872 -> 0.3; 2.31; 2.26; 2.28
